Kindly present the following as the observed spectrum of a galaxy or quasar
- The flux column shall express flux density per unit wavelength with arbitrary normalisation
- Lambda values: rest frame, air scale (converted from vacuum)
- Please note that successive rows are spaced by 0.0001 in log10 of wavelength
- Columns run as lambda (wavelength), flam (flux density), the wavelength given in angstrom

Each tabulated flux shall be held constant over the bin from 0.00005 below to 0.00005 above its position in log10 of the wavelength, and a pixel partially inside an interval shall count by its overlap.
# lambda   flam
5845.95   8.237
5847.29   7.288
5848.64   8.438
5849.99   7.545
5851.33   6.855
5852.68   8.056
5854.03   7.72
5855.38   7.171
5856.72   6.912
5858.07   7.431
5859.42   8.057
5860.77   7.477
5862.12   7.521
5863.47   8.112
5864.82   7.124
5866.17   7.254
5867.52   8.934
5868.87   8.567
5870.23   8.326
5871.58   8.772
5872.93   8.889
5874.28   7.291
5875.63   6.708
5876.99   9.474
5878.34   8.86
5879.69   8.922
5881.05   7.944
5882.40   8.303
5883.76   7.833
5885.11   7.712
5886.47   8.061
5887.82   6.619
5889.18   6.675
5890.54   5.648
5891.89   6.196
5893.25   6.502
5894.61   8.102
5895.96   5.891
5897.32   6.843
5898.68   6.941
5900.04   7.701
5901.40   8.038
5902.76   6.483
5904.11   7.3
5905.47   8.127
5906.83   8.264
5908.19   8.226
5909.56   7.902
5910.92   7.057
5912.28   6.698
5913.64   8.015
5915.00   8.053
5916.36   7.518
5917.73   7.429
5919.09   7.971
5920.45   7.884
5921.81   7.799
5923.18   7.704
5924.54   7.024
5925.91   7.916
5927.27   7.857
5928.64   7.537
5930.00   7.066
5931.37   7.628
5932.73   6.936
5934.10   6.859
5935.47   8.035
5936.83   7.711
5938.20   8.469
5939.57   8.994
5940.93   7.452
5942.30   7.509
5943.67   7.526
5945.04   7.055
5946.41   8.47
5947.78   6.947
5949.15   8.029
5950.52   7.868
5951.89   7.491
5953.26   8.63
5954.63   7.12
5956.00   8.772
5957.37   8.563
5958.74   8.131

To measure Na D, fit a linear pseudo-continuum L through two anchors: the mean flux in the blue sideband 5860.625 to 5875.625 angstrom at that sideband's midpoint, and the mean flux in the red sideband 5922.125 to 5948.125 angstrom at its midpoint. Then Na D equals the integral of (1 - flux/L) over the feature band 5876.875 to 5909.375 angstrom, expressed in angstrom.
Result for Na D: 1.46 angstrom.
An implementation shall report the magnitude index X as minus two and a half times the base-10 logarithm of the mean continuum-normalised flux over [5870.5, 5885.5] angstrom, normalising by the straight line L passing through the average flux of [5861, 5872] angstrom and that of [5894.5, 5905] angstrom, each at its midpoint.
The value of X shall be -0.07 mag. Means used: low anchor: 8.03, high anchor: 7.14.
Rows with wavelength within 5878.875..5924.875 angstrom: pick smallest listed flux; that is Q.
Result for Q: 5.648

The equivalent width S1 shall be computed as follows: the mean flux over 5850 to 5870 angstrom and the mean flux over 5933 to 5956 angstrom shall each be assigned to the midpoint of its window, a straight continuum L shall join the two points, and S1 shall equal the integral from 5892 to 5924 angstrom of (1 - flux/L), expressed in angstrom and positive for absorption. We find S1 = 1.1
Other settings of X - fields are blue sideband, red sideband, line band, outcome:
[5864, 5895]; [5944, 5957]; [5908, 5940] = 0.02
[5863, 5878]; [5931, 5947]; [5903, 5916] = 0.03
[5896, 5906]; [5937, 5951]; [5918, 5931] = -0.01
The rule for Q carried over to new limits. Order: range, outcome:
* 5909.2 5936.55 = 6.698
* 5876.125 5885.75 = 7.712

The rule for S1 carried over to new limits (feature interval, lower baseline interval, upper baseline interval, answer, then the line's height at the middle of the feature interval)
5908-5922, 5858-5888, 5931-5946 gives 0.25 angstrom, 7.8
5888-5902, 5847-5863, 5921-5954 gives 1.43 angstrom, 7.62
